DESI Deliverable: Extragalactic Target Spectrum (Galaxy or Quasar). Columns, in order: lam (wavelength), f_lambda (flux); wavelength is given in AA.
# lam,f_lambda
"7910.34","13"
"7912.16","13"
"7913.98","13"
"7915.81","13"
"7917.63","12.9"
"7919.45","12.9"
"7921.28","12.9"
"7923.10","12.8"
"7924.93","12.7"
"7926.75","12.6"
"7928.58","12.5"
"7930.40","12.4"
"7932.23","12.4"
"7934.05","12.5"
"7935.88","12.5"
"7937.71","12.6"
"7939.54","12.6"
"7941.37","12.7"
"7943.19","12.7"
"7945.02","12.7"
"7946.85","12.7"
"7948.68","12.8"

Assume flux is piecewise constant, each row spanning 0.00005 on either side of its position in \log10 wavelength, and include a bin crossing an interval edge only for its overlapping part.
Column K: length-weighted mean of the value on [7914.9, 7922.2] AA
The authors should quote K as 12.9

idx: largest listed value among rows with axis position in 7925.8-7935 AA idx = 12.6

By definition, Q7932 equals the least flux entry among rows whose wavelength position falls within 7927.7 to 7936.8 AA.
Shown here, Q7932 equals 12.4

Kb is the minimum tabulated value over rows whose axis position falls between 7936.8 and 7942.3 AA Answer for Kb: 12.6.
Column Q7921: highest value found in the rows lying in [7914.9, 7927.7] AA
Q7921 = 13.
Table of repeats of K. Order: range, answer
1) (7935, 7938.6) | 12.5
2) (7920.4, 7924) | 12.9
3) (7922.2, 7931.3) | 12.6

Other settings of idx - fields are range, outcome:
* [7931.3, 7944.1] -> 12.7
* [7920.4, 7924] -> 12.9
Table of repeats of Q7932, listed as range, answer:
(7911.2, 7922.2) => 12.9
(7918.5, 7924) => 12.8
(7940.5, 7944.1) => 12.7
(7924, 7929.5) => 12.5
